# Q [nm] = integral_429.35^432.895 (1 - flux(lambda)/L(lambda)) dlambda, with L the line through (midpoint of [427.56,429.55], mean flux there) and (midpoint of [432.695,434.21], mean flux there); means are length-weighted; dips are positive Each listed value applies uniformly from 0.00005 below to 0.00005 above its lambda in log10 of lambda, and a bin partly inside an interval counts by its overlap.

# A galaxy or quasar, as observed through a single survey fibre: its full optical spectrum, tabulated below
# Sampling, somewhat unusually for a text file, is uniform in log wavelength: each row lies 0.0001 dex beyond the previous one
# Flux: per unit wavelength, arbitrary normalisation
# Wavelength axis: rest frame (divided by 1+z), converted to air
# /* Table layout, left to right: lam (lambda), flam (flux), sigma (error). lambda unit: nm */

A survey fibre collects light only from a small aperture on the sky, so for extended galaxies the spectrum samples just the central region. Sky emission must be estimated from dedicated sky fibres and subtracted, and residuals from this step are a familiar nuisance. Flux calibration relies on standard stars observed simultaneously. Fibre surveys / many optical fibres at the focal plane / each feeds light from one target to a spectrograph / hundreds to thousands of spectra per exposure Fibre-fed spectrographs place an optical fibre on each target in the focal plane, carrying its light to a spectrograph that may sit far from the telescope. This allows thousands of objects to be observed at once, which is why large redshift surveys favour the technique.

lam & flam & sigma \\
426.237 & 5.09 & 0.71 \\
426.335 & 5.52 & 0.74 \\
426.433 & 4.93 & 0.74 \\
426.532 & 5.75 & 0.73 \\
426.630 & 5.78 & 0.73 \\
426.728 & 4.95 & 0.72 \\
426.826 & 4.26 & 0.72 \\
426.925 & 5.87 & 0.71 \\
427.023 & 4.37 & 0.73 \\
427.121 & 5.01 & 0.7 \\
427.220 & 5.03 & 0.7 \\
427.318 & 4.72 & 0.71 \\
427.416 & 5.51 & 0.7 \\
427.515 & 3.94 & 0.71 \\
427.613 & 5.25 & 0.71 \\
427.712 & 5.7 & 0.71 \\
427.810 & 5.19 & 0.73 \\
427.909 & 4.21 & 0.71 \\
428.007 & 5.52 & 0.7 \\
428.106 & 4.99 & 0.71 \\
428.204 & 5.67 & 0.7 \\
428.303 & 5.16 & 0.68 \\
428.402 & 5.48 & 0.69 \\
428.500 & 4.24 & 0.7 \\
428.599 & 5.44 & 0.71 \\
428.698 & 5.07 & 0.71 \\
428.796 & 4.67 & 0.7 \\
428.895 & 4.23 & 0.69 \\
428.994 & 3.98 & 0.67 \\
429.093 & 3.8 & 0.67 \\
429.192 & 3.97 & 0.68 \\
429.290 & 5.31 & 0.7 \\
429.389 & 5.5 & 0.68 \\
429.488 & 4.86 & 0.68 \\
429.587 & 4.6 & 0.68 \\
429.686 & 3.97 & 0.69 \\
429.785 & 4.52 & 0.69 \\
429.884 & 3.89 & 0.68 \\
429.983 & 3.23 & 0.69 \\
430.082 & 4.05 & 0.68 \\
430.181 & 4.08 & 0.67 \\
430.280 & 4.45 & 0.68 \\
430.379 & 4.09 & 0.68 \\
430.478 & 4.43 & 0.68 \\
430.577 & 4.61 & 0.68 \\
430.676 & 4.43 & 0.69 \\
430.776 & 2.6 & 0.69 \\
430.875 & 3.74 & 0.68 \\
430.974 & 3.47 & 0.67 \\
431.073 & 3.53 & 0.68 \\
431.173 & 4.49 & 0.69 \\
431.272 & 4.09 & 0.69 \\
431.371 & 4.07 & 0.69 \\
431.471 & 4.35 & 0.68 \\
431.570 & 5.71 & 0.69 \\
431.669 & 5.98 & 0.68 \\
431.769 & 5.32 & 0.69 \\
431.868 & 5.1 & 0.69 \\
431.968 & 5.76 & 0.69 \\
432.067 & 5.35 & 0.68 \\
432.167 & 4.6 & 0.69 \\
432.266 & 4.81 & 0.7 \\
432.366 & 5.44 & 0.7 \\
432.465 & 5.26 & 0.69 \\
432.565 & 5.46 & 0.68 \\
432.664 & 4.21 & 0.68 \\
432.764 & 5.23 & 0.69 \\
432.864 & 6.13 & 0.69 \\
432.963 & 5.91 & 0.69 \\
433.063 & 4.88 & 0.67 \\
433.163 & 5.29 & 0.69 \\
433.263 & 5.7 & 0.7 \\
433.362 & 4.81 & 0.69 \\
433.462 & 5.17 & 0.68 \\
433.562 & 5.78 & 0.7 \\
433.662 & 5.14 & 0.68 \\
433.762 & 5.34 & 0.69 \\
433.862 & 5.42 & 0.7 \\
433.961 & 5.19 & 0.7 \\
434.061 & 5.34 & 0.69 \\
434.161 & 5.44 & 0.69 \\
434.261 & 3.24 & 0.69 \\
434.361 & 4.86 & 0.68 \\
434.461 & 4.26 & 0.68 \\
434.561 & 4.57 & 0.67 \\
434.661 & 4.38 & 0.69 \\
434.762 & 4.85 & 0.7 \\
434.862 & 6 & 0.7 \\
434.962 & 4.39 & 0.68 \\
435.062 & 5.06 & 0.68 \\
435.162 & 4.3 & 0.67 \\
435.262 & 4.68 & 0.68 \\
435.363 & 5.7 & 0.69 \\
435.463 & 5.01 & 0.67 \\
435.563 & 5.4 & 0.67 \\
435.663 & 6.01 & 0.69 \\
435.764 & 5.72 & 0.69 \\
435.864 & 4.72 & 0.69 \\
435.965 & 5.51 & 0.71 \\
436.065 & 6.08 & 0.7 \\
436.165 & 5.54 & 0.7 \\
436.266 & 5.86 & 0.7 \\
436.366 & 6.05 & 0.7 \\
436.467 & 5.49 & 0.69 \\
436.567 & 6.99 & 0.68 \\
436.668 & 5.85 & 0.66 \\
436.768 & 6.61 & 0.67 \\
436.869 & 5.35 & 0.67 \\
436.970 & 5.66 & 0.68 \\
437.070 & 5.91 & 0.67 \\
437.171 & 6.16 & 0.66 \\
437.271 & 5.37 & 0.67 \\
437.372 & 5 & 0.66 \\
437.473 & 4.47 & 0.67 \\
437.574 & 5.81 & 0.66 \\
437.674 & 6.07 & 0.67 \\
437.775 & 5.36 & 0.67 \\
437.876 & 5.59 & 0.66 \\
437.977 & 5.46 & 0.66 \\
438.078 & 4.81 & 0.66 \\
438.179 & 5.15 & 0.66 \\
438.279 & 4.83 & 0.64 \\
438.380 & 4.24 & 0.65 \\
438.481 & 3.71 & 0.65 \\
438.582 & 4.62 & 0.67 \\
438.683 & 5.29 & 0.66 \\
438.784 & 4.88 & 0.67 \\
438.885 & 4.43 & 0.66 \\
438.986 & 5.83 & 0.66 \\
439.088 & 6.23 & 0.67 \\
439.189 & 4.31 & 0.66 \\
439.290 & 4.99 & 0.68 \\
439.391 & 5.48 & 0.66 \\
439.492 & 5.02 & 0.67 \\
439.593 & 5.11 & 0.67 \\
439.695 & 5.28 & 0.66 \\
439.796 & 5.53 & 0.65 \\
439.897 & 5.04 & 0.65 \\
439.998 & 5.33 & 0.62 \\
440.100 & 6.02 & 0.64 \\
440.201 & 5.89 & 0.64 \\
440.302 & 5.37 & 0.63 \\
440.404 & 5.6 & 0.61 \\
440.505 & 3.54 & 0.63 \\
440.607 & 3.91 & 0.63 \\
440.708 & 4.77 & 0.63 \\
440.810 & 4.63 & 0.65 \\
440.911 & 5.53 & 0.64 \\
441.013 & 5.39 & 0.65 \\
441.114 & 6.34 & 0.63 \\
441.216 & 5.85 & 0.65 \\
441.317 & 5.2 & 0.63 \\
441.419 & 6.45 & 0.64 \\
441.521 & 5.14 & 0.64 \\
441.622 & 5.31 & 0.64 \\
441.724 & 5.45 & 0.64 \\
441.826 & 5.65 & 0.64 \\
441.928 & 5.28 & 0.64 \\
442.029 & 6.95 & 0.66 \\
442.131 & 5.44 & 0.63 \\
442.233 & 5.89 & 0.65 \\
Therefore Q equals 0.39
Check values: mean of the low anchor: 4.91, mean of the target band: 4.58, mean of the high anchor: 5.37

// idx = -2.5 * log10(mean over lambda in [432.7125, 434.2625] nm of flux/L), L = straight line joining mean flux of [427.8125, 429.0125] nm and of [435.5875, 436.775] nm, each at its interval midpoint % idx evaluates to 0.041 mag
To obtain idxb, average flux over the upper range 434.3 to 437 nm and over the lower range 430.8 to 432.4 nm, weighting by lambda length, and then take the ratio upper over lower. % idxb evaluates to 1.1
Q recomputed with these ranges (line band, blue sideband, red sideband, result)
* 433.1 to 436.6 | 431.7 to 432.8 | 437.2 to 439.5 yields -0.068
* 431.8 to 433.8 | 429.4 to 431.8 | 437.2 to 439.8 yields -0.334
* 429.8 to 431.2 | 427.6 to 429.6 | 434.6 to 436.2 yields 0.292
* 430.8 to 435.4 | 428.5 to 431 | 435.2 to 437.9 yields 0.001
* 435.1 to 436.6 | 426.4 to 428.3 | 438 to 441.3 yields -0.124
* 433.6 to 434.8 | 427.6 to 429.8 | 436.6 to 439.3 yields 0.059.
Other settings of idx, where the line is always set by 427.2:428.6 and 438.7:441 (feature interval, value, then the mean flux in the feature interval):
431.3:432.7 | -0.003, 5.1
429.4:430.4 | 0.198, 4.23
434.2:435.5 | 0.085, 4.72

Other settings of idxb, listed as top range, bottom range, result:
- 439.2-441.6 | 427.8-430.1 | 1.13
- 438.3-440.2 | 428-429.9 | 1.07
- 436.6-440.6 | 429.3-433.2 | 1.13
